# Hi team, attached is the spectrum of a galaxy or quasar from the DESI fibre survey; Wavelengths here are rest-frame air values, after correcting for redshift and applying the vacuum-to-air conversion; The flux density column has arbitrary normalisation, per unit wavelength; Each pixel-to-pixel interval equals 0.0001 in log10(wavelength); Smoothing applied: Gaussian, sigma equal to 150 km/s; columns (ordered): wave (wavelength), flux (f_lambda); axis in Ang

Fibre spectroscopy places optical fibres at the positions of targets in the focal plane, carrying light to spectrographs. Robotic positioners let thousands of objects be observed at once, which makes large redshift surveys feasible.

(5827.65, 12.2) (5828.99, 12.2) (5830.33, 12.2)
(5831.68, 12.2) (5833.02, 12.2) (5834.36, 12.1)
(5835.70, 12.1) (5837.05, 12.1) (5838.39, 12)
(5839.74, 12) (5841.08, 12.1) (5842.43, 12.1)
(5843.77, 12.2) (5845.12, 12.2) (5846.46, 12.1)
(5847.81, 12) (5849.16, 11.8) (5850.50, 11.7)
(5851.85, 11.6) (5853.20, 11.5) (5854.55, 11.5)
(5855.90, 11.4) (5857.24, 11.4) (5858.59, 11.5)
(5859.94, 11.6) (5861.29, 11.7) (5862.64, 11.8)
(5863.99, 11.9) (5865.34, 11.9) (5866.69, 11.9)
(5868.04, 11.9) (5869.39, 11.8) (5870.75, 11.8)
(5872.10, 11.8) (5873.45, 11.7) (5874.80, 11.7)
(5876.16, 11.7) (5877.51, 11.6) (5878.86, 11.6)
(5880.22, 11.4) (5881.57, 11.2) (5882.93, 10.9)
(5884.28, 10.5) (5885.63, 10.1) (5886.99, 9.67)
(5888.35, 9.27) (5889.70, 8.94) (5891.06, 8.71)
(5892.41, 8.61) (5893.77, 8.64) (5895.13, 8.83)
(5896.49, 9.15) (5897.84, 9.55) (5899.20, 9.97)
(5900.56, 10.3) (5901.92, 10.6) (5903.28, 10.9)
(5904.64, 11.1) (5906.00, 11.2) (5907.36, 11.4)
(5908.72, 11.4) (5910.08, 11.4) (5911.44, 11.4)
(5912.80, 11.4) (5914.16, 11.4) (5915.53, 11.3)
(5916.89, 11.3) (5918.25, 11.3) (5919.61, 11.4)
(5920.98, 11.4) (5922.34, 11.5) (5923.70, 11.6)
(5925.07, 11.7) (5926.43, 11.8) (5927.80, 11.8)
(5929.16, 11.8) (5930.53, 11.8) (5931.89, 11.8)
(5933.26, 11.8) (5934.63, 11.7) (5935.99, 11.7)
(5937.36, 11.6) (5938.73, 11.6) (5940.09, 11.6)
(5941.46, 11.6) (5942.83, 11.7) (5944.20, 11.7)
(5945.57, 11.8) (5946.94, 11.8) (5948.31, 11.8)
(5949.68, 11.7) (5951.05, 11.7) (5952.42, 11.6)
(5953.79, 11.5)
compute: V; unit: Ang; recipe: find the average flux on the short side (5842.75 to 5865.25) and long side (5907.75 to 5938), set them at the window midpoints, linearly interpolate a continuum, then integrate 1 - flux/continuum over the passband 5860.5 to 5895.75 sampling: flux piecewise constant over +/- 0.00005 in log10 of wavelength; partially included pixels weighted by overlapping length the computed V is 2.6 Ang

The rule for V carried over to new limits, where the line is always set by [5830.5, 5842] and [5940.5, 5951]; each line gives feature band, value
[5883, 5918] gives 4.61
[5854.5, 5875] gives 0.49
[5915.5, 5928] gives 0.31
